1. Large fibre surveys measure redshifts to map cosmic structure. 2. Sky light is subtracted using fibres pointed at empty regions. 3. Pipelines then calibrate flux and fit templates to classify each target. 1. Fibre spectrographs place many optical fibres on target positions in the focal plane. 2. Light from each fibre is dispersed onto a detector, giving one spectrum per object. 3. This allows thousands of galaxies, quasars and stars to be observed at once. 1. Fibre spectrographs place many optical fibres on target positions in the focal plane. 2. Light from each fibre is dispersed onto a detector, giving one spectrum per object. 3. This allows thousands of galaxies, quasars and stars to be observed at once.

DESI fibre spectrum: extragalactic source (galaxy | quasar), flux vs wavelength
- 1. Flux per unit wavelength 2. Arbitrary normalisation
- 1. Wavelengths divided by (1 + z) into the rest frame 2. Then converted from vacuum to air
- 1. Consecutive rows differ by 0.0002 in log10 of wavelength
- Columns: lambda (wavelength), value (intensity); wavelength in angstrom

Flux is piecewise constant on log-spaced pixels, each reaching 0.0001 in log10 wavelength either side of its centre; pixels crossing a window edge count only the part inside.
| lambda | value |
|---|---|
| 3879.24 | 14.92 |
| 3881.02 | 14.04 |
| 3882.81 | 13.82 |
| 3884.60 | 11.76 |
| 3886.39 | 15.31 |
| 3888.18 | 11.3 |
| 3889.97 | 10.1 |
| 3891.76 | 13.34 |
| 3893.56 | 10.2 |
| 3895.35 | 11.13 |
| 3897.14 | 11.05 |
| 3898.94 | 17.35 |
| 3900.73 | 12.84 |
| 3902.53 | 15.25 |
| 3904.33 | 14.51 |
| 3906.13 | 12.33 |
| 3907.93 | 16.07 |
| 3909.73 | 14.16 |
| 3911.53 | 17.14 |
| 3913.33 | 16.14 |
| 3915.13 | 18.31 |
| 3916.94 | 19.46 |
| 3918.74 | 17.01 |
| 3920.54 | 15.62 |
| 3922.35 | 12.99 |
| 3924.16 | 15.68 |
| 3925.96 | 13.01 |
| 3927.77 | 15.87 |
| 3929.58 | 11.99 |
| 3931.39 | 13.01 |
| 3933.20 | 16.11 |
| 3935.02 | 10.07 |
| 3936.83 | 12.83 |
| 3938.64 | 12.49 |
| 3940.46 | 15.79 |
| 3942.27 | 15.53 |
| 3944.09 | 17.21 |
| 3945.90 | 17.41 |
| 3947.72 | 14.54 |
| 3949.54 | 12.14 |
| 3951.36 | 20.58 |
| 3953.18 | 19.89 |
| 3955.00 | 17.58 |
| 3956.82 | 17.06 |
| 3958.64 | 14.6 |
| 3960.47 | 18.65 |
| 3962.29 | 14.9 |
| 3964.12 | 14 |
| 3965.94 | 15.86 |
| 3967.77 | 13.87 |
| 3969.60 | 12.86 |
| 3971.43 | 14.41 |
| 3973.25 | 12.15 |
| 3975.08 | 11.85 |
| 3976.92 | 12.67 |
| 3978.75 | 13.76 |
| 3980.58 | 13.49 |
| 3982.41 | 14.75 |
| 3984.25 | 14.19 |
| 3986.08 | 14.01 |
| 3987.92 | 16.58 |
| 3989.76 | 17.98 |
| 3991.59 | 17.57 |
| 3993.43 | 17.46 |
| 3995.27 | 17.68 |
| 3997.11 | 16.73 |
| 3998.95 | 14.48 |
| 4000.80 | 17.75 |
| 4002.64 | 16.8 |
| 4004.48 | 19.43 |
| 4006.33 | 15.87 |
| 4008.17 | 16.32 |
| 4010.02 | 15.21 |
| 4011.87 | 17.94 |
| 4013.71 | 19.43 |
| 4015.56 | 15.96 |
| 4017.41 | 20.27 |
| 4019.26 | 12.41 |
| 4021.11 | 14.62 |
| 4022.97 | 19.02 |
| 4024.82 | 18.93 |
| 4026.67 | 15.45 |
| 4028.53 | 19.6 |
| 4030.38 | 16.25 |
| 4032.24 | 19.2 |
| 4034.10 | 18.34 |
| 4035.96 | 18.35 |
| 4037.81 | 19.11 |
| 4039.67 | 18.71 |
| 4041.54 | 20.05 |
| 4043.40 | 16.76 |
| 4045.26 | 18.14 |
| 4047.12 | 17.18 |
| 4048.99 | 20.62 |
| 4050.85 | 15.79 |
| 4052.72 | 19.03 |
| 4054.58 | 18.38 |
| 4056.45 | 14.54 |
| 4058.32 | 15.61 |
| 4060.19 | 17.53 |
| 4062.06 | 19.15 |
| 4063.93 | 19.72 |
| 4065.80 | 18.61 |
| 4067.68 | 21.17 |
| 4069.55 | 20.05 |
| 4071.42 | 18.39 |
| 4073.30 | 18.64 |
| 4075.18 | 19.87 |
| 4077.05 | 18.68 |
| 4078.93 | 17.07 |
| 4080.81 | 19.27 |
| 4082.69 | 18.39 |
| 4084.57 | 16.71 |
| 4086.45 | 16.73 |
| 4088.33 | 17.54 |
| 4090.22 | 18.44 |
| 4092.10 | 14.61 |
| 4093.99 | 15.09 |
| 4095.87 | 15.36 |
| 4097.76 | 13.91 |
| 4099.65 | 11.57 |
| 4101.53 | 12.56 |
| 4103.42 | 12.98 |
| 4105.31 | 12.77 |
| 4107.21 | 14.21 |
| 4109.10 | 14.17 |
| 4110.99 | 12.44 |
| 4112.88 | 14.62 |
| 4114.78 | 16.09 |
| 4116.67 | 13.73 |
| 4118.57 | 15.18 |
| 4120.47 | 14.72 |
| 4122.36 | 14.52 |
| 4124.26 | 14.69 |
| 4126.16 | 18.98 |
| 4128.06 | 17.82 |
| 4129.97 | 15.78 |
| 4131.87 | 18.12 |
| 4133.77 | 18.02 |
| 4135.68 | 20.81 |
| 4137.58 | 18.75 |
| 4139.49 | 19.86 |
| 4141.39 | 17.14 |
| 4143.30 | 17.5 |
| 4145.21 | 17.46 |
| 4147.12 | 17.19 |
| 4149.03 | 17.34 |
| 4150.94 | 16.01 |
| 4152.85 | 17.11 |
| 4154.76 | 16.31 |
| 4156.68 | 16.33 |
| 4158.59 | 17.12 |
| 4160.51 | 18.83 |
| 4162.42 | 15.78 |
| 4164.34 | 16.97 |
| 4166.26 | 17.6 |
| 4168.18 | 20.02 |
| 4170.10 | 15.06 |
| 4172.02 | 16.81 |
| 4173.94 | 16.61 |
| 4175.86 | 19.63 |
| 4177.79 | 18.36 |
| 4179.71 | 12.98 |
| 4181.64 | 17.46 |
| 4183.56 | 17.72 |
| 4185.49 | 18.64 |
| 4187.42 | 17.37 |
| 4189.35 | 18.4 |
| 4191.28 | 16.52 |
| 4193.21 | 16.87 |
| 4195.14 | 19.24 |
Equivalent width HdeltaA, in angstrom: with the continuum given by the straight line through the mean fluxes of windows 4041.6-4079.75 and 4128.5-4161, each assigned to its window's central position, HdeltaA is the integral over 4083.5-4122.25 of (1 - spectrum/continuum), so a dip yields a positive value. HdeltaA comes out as 7.1 angstrom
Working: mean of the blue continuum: 18.3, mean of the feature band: 14.7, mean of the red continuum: 17.6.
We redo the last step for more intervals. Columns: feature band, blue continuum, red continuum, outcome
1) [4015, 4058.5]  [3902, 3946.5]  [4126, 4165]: -3.56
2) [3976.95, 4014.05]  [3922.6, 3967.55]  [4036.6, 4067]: 0.80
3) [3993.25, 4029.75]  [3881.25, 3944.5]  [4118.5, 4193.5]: -3.88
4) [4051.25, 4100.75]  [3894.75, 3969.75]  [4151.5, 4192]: -3.15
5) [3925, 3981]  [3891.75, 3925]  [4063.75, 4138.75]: 1.72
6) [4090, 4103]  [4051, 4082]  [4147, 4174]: 2.71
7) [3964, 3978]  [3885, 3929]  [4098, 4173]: 1.37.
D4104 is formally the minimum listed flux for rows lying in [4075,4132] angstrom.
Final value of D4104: 11.57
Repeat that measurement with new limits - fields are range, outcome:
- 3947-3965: 12.14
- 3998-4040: 12.41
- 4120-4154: 14.52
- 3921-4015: 10.07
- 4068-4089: 16.71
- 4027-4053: 15.79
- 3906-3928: 12.33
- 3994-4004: 14.48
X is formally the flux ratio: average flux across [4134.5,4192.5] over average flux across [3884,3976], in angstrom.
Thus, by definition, 1.19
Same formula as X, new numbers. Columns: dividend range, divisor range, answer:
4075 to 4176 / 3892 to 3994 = 1.10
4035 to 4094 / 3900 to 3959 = 1.18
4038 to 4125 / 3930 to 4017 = 1.07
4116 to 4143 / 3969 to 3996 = 1.15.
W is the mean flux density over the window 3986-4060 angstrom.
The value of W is 17.4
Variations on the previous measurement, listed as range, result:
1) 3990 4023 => 16.9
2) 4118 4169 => 17.3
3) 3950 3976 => 15.5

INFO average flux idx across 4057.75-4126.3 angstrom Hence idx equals 16.3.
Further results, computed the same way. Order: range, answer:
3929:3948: 14.3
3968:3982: 13.1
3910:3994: 15.2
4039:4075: 18.3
